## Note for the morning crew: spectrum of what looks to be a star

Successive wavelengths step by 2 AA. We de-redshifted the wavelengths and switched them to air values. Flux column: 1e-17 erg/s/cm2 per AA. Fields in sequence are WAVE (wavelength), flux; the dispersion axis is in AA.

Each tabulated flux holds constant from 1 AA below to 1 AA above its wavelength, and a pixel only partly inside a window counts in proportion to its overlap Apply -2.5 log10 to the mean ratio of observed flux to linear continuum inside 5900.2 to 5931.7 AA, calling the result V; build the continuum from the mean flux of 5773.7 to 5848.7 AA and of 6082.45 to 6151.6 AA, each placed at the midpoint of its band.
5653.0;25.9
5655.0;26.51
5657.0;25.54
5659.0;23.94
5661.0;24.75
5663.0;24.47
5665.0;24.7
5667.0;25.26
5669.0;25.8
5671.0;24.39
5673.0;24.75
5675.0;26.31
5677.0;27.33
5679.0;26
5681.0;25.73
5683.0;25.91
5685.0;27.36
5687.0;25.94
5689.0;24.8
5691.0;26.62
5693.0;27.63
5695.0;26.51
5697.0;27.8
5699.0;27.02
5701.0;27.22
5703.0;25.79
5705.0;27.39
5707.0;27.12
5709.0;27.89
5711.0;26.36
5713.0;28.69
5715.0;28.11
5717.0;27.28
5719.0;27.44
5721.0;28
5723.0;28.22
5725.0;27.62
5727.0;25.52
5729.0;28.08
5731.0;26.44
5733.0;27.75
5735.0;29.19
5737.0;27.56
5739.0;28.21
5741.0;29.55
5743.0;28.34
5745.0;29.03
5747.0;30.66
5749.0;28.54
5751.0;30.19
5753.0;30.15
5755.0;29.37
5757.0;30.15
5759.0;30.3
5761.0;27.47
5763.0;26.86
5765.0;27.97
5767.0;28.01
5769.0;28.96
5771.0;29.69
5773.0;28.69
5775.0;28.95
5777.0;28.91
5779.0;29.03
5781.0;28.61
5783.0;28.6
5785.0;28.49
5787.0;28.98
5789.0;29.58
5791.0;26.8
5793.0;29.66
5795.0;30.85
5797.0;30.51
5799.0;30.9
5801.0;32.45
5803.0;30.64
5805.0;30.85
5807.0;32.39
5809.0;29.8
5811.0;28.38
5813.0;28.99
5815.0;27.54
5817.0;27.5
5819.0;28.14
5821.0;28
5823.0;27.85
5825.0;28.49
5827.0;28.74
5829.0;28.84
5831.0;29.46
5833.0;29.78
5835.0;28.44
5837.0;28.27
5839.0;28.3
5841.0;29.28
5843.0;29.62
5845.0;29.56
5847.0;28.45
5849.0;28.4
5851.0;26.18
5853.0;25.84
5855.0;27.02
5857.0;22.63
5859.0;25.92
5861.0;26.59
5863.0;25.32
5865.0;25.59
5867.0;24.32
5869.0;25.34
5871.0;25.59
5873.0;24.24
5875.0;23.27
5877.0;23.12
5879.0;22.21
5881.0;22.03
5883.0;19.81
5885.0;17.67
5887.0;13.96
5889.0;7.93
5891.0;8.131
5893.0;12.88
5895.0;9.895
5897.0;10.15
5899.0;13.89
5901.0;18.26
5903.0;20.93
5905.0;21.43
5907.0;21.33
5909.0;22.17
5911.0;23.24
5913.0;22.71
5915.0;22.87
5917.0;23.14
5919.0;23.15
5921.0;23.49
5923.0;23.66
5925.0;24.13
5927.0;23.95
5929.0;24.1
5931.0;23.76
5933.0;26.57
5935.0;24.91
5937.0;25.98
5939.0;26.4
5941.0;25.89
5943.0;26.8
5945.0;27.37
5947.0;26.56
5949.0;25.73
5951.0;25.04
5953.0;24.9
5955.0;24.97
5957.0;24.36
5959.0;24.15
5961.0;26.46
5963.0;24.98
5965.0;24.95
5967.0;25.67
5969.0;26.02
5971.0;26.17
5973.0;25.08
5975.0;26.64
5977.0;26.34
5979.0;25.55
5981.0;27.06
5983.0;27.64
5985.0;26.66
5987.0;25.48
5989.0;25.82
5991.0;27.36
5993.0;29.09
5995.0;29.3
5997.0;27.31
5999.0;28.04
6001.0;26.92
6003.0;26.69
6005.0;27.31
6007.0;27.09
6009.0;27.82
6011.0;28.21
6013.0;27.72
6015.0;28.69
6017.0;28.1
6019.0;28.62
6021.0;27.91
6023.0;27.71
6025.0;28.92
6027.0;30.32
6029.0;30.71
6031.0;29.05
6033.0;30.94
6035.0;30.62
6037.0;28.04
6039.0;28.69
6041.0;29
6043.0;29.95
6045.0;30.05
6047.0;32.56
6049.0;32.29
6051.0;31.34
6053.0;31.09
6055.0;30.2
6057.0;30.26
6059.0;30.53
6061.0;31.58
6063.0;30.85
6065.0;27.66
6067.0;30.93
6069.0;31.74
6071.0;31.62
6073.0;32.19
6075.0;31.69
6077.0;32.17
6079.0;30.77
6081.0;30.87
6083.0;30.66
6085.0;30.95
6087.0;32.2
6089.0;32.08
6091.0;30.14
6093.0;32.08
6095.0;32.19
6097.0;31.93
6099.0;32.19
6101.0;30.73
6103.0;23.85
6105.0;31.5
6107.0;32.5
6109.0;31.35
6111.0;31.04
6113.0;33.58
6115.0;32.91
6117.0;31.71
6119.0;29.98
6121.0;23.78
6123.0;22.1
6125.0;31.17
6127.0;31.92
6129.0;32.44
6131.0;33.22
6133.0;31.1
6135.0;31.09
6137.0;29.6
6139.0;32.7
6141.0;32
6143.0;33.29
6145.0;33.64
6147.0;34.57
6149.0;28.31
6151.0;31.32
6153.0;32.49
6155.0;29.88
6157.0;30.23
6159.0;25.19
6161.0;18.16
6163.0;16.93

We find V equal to 0.30 mag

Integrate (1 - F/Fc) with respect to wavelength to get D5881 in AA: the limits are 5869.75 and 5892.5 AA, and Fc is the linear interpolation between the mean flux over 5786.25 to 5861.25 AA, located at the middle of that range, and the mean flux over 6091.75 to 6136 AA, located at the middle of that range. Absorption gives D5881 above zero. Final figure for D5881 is 8.00 AA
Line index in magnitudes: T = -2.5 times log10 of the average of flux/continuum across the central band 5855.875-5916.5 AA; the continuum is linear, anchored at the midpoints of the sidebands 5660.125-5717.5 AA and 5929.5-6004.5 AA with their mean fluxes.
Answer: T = 0.29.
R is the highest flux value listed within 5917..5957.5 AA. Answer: 27.37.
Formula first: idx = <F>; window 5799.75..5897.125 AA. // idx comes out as 25.1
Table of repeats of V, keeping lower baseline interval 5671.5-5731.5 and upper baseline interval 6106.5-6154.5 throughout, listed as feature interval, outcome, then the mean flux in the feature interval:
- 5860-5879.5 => 0.161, 24.6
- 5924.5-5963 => 0.155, 25.4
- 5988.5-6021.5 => 0.079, 27.8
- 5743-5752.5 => -0.083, 29.5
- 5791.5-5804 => -0.105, 30.7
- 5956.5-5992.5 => 0.141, 26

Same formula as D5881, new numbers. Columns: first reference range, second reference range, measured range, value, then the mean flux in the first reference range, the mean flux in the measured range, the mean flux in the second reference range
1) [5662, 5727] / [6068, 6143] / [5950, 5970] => 2.91 AA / 26.6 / 25.1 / 31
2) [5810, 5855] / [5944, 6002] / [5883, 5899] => 8.91 AA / 28.3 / 12.2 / 26.3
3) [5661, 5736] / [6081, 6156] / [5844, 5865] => 1.30 AA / 26.7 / 26.5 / 31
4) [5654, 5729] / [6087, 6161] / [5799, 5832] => -1.97 AA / 26.4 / 29.3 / 30.7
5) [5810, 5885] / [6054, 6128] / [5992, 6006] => 0.63 AA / 26.6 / 27.8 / 30.7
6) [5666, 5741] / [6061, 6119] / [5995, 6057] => 2.88 AA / 26.9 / 29.1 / 31.2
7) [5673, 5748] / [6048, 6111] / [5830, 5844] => -0.21 AA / 27.3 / 29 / 31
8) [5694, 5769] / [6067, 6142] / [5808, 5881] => 4.83 AA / 28.1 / 27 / 31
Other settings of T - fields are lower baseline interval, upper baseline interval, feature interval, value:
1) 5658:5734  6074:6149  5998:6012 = 0.09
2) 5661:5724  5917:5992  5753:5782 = -0.10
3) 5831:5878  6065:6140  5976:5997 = 0.07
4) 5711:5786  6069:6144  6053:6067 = 0.01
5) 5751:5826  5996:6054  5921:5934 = 0.20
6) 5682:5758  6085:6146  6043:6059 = -0.02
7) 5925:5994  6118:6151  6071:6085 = -0.08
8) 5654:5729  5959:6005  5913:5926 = 0.14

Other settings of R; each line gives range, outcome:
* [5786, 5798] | 30.85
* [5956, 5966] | 26.46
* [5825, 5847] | 29.78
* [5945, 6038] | 30.94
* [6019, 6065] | 32.56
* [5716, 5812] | 32.45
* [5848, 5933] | 28.4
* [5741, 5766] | 30.66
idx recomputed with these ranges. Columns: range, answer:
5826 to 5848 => 29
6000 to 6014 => 27.4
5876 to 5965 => 21.7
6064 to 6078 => 31.1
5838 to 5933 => 22.3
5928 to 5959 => 25.5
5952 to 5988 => 25.7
